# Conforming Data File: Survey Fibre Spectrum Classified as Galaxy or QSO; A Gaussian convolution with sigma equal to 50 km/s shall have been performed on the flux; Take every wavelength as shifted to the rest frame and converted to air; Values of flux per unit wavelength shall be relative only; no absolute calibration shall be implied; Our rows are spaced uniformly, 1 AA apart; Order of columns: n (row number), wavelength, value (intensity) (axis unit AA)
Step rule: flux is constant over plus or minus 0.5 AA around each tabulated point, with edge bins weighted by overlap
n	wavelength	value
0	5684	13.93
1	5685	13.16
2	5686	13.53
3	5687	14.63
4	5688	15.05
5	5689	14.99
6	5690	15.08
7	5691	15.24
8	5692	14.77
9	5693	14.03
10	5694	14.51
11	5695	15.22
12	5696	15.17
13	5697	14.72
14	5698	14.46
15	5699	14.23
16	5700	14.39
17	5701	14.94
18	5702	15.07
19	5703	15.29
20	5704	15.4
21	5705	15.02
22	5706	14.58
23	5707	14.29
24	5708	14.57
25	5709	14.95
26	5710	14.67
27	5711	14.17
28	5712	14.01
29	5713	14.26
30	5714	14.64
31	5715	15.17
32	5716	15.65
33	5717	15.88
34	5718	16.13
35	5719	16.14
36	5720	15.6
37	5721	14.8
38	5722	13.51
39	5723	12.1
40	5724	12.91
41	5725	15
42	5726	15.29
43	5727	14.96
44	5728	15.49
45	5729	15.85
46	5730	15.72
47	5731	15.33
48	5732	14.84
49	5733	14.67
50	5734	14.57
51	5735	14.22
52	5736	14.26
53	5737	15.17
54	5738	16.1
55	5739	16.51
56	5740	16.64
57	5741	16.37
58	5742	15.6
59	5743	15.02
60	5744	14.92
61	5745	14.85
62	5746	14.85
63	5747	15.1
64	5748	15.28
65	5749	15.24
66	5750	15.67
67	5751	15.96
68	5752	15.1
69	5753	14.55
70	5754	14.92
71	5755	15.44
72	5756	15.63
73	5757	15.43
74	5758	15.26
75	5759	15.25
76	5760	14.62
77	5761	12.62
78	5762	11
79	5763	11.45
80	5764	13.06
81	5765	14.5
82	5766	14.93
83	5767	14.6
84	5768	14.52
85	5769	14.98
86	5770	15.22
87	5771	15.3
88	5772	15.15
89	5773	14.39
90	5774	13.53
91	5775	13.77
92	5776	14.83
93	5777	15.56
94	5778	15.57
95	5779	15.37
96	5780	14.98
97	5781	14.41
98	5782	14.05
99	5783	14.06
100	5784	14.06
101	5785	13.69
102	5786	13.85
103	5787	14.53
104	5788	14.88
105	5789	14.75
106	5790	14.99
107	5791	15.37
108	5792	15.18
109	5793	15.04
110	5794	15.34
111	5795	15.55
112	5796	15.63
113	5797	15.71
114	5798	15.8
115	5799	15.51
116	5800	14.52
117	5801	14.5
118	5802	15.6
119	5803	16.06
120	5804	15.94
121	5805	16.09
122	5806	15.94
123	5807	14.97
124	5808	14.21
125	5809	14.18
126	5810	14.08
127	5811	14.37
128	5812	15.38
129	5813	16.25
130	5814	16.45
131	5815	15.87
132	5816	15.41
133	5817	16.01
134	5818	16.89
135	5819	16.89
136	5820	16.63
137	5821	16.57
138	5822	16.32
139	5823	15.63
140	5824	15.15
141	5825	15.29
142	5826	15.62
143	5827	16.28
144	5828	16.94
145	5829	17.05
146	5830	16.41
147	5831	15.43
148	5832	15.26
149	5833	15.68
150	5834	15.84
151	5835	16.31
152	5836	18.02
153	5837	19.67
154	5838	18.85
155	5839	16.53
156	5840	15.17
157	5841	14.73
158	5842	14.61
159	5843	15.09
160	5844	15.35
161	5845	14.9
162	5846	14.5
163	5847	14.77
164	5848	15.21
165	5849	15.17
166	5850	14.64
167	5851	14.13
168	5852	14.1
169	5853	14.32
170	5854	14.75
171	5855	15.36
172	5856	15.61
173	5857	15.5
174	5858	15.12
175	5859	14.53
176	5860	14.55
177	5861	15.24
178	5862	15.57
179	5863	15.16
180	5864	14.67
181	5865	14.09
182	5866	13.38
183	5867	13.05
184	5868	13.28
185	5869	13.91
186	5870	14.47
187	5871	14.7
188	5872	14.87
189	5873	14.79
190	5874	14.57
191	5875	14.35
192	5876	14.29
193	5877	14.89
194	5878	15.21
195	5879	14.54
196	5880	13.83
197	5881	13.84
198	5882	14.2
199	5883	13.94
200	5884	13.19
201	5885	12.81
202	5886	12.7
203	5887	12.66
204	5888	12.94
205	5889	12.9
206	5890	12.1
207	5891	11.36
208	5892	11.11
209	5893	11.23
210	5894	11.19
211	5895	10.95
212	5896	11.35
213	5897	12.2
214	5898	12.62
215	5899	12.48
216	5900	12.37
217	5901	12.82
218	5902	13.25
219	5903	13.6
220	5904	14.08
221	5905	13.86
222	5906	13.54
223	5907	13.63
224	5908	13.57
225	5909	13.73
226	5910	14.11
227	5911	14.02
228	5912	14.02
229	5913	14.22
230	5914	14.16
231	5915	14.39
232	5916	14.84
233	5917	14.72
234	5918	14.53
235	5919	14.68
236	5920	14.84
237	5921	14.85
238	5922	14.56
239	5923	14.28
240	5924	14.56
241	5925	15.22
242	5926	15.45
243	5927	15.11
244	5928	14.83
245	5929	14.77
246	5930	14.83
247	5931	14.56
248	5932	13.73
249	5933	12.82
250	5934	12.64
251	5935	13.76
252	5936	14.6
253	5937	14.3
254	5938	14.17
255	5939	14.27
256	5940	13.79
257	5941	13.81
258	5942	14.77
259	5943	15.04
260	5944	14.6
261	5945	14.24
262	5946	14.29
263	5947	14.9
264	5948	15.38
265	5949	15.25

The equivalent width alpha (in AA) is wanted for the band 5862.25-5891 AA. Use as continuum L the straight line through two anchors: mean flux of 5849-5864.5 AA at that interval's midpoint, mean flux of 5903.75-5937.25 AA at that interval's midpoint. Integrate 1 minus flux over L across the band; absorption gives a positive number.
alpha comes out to 1.6 AA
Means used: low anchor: 14.9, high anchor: 14.3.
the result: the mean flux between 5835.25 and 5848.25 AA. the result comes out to 16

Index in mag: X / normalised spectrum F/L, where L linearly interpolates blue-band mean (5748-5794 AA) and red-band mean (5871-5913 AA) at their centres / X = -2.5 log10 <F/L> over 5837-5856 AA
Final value -0.109 mag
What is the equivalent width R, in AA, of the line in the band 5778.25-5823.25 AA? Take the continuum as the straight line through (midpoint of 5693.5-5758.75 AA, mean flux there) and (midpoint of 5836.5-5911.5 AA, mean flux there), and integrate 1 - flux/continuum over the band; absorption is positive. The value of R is -2.3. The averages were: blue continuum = 15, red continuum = 14.1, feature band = 15.3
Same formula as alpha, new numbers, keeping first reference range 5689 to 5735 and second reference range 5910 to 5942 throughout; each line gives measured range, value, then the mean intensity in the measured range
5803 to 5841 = -3.7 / 16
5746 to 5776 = 0.3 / 14.6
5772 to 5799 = -0.3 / 14.8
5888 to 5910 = 2.8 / 12.6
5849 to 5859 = -0.2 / 14.8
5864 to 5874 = 0.3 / 14.1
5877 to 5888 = 0.6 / 13.7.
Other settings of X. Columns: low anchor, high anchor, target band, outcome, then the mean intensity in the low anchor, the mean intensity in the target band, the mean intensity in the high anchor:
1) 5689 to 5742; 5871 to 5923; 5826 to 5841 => -0.181 mag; 14.9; 16.6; 13.5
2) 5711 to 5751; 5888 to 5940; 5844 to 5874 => -0.043 mag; 15.1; 14.6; 13.6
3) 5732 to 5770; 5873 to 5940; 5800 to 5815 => -0.063 mag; 14.8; 15.3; 13.7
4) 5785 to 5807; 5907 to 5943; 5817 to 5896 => 0.005 mag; 15.2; 14.7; 14.3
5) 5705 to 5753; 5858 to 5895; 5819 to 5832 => -0.140 mag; 15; 16.1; 13.7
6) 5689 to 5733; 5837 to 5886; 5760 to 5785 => 0.040 mag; 14.8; 14.2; 14.7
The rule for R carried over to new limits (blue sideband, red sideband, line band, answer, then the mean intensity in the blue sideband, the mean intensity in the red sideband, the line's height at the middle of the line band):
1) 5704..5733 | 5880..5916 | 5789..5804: -1.4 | 14.8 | 13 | 14.1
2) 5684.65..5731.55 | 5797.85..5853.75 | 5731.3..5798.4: 1.6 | 14.8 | 15.7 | 15.2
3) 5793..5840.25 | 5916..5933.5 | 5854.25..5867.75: 0.6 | 15.9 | 14.6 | 15.4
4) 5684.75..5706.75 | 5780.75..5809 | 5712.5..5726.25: 0.0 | 14.7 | 15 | 14.8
